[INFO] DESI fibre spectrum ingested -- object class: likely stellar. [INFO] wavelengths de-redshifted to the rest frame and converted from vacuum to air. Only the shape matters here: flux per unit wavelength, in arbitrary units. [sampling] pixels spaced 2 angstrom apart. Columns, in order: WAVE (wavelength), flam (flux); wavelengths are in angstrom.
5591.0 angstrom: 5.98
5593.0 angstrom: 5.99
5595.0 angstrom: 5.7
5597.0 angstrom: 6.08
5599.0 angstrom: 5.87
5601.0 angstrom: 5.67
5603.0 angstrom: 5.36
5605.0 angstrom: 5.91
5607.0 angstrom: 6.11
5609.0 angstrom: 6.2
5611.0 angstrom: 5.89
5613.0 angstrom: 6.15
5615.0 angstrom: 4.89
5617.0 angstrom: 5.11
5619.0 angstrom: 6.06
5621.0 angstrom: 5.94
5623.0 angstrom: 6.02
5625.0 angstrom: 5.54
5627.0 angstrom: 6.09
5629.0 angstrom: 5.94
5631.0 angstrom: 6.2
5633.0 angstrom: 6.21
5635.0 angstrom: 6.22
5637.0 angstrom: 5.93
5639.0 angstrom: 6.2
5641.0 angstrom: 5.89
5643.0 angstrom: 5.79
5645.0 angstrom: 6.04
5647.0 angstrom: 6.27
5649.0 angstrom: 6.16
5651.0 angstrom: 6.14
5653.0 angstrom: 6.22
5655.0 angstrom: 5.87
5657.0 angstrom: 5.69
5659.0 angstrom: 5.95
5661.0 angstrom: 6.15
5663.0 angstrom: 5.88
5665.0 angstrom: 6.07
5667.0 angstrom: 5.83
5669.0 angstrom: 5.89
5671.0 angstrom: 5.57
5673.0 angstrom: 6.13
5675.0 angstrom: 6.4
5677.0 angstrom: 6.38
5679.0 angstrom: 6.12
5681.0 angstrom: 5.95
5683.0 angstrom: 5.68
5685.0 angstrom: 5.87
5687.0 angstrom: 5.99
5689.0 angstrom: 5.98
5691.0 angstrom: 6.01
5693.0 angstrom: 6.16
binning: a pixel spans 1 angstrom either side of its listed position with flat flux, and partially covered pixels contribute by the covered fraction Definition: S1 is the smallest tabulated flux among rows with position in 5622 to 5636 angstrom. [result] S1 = 5.54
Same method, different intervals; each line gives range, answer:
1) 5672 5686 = 5.68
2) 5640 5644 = 5.79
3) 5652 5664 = 5.69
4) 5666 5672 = 5.57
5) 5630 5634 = 6.2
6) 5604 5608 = 5.91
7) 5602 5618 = 4.89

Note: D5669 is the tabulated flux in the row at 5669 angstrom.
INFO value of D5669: 5.89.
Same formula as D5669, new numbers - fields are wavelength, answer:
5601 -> 5.67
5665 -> 6.07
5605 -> 5.91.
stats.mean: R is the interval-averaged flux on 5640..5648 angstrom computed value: 6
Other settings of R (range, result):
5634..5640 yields 6.12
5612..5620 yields 5.55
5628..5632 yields 6.07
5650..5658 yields 5.98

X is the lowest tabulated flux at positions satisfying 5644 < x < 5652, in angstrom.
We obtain 6.04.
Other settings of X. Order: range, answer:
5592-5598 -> 5.7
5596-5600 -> 5.87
